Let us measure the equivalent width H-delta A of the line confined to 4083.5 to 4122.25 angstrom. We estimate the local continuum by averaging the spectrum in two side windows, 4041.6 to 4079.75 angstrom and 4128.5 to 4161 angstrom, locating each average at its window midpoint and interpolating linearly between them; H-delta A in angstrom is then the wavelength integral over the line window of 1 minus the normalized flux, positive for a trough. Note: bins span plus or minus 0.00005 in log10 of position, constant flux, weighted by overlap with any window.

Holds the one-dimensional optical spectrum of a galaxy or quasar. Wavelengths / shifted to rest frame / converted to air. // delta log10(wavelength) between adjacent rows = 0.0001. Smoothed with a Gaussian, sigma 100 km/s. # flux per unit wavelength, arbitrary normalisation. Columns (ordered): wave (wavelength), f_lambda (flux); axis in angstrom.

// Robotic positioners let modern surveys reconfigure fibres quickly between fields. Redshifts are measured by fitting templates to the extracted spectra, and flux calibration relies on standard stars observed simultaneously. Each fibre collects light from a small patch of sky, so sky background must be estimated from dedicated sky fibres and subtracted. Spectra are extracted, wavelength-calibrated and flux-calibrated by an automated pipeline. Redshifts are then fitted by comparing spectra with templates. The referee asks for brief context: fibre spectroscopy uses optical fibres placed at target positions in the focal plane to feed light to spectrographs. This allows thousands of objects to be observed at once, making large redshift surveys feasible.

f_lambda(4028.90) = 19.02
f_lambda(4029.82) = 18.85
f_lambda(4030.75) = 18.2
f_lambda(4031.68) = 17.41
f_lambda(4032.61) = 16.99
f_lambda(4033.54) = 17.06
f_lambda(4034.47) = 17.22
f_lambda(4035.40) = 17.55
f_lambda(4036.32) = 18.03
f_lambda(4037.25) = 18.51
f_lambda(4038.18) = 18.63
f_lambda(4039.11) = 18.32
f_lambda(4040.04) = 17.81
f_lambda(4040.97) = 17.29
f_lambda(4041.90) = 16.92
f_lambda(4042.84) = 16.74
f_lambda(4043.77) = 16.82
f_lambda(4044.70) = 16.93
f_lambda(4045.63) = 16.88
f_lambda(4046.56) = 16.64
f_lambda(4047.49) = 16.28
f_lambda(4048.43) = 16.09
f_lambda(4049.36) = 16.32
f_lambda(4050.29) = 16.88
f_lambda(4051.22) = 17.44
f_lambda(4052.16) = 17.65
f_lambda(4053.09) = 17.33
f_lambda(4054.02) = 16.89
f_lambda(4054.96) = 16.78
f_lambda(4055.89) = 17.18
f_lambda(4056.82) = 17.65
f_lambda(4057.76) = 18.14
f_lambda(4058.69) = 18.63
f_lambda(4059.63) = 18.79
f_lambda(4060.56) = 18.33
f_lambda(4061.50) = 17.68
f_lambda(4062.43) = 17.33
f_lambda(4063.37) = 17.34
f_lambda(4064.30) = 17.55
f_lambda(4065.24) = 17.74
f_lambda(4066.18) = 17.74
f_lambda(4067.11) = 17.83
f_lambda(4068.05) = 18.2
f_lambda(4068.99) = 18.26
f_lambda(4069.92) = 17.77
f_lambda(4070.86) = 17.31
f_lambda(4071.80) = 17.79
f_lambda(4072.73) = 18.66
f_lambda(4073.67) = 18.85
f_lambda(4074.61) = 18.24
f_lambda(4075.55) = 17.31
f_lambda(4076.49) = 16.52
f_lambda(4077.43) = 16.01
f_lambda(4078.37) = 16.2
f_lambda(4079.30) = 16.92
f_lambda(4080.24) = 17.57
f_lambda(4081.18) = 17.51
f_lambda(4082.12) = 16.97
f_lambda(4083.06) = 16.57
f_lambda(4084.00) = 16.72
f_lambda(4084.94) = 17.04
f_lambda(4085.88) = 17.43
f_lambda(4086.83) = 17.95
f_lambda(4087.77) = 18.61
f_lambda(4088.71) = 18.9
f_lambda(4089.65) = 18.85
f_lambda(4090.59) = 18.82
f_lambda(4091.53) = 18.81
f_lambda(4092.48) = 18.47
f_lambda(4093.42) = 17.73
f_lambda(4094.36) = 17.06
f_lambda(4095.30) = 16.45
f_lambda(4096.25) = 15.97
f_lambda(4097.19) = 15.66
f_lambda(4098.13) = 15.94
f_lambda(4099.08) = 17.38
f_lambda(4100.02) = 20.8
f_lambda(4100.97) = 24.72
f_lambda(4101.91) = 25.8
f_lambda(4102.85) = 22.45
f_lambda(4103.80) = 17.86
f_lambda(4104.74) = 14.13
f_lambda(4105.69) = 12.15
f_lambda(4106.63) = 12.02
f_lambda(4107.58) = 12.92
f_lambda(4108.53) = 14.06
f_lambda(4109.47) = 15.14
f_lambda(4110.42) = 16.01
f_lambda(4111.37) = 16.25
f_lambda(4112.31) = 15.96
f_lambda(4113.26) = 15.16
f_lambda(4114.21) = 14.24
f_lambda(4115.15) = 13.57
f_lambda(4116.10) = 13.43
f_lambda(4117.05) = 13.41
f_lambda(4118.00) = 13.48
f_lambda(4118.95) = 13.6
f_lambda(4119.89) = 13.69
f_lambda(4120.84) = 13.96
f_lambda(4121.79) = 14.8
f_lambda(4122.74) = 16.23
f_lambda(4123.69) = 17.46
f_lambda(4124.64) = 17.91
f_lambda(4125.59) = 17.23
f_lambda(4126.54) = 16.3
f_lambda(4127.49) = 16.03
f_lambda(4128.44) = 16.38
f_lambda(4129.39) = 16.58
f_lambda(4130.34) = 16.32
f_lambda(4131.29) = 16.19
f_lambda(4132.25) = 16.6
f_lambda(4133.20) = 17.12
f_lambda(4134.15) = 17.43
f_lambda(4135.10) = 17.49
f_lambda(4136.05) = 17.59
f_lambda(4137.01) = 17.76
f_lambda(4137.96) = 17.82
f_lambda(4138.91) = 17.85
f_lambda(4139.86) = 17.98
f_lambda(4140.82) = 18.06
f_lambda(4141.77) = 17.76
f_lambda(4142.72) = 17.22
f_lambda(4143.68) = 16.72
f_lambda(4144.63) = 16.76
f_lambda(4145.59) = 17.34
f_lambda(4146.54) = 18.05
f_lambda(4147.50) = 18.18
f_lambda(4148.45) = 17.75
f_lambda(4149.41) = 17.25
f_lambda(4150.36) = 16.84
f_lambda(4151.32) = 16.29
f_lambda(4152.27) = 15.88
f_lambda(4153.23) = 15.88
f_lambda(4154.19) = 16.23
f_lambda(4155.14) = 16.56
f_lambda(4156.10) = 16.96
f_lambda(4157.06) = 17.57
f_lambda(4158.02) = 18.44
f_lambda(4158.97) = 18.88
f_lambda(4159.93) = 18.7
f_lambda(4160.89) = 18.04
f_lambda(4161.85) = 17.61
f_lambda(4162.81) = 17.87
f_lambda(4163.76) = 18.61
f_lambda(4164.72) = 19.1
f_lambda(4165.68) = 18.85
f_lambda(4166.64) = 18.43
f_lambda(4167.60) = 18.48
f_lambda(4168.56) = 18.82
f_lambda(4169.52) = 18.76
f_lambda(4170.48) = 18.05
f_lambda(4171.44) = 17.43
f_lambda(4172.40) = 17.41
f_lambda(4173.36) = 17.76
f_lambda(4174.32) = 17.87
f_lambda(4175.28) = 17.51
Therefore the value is 1.8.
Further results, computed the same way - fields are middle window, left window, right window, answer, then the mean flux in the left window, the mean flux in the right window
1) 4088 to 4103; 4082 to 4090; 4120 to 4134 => -1.3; 17.7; 16.3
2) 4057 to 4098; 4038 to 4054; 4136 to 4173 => -0.9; 17.1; 17.7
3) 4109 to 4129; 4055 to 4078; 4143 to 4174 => 2.8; 17.8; 17.7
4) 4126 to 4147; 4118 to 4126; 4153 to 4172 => -1.0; 15.5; 18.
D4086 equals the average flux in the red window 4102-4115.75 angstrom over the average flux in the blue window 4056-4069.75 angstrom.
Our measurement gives 0.9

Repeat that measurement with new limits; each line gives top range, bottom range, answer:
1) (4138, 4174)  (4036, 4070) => 1.01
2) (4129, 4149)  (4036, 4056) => 1.01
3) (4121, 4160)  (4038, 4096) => 0.98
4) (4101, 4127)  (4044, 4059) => 0.92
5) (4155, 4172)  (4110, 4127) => 1.20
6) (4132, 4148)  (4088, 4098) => 0.99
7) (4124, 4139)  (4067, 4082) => 0.97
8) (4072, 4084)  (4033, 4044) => 0.98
